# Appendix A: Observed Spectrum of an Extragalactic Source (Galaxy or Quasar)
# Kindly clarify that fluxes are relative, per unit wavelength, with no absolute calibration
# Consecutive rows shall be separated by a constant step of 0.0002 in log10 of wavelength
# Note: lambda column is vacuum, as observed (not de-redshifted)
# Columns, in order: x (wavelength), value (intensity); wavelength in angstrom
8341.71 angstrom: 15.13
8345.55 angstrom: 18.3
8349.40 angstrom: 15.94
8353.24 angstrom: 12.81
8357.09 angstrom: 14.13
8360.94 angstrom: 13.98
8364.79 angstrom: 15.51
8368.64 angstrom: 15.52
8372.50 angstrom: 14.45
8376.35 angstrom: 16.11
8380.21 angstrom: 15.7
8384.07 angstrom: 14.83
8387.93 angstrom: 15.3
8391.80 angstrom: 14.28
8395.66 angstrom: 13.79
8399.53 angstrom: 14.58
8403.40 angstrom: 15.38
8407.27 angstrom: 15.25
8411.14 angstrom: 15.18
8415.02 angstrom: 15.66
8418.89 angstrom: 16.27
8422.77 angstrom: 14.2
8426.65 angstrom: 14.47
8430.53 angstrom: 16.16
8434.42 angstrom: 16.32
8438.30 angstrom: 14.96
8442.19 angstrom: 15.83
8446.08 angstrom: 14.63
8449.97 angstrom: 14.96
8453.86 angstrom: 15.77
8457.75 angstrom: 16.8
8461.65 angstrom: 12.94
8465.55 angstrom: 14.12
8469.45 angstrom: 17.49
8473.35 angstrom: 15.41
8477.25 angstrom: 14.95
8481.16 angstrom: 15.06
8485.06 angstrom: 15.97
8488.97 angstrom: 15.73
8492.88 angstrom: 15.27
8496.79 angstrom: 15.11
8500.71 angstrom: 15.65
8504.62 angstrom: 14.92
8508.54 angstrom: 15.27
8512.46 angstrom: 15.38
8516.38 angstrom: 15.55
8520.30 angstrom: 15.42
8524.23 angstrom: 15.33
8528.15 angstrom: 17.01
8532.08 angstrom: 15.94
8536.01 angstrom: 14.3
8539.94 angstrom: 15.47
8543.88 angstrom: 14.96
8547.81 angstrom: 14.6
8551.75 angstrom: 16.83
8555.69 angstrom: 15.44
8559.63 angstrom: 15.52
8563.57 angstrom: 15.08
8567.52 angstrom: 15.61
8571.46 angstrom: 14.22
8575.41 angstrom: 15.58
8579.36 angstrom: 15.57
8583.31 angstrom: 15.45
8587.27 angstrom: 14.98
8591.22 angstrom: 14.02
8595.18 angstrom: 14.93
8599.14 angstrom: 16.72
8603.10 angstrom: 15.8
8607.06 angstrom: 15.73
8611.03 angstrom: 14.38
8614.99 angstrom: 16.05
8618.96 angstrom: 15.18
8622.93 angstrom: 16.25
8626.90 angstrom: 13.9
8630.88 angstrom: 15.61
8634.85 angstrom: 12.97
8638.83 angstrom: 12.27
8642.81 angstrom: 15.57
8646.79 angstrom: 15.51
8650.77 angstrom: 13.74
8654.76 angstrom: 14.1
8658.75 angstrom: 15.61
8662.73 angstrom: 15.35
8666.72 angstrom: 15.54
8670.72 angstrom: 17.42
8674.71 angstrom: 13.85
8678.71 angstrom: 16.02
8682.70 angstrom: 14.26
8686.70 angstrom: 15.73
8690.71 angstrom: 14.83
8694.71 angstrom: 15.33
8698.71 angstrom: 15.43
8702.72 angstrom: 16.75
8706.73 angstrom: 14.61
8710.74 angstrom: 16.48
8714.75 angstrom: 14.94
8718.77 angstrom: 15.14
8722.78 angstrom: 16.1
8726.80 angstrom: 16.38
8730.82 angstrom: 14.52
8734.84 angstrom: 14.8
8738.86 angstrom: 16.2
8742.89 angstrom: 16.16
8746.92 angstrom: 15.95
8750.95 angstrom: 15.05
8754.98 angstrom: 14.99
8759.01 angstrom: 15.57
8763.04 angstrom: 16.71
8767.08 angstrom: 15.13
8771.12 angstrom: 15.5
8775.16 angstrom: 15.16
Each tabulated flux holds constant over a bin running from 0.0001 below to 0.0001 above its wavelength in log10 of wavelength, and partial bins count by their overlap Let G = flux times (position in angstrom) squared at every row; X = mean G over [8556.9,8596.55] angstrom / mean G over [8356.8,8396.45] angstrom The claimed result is 1.06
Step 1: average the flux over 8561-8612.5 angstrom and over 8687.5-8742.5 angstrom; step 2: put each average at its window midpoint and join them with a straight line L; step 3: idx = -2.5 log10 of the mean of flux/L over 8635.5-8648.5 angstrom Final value 0.08 mag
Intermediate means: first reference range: 15.2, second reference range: 15.5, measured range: 14.3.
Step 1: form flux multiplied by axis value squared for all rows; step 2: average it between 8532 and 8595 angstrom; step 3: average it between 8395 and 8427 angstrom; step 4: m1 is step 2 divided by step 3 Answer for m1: 1.0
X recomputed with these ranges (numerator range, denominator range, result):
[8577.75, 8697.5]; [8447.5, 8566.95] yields 1.01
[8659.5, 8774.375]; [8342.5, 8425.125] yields 1.11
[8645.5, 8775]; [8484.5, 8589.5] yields 1.04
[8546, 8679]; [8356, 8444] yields 1.05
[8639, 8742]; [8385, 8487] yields 1.07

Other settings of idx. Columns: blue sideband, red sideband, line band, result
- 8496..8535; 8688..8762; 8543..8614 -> 0.02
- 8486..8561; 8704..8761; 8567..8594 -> 0.03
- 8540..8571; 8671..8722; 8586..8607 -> 0.00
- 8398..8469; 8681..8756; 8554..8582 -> 0.00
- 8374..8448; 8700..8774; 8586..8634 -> 0.01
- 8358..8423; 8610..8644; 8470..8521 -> -0.04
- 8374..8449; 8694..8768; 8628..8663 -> 0.07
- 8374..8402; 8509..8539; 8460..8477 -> 0.02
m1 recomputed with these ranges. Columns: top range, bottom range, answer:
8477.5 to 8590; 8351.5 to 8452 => 1.06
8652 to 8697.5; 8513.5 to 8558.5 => 1.01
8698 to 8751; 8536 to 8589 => 1.06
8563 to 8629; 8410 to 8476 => 1.03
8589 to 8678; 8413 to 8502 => 1.02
